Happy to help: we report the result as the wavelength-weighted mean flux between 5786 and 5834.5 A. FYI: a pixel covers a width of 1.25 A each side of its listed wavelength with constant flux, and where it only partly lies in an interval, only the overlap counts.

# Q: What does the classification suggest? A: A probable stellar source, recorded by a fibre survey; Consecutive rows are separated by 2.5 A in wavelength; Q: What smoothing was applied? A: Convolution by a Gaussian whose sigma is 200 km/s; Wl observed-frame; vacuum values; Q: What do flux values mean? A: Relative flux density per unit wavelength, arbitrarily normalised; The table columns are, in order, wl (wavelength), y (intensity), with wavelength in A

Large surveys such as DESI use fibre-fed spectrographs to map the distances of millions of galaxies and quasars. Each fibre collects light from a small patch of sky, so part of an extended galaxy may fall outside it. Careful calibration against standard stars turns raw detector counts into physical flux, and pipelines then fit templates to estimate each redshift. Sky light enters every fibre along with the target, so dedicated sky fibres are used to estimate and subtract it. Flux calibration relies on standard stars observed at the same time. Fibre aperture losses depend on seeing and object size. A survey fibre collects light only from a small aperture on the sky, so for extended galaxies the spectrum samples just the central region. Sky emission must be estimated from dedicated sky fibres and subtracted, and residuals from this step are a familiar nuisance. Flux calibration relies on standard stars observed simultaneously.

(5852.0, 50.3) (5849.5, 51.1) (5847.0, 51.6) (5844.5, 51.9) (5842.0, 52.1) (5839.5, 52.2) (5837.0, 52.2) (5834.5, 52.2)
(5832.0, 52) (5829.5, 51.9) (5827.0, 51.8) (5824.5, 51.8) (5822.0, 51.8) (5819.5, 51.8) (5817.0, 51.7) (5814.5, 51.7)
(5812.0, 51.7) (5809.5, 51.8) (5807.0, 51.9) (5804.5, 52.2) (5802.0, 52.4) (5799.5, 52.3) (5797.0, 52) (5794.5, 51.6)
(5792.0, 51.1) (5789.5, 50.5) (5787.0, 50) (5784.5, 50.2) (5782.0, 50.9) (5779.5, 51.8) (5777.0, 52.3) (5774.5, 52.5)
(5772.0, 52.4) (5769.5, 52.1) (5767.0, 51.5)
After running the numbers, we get 51.7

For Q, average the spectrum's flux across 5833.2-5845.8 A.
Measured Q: 52.1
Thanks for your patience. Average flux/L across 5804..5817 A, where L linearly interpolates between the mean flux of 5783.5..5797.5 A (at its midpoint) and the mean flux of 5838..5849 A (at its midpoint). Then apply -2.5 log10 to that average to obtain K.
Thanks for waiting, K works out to -0.01 mag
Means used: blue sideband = 50.9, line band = 51.8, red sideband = 51.9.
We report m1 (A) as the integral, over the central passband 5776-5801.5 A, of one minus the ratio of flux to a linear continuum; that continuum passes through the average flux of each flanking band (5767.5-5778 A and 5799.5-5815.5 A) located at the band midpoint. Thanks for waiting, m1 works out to 0.4 A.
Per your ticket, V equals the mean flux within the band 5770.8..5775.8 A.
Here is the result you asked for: 52.4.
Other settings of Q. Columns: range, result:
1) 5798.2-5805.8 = 52.3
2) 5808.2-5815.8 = 51.7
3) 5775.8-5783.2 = 51.7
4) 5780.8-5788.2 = 50.4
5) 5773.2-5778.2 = 52.4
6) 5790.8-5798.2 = 51.6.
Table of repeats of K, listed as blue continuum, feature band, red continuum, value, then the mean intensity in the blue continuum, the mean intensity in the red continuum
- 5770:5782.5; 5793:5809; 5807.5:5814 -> 0.00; 52.1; 51.8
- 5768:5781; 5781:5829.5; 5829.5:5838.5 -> 0.01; 52.2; 52.1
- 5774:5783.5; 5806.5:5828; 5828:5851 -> 0.00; 51.8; 51.9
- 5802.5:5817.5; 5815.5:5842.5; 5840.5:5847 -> 0.00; 51.9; 51.9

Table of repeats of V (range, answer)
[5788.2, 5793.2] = 50.8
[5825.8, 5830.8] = 51.9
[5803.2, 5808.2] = 52.1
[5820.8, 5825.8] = 51.8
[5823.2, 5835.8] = 51.9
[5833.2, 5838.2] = 52.2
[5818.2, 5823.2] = 51.8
